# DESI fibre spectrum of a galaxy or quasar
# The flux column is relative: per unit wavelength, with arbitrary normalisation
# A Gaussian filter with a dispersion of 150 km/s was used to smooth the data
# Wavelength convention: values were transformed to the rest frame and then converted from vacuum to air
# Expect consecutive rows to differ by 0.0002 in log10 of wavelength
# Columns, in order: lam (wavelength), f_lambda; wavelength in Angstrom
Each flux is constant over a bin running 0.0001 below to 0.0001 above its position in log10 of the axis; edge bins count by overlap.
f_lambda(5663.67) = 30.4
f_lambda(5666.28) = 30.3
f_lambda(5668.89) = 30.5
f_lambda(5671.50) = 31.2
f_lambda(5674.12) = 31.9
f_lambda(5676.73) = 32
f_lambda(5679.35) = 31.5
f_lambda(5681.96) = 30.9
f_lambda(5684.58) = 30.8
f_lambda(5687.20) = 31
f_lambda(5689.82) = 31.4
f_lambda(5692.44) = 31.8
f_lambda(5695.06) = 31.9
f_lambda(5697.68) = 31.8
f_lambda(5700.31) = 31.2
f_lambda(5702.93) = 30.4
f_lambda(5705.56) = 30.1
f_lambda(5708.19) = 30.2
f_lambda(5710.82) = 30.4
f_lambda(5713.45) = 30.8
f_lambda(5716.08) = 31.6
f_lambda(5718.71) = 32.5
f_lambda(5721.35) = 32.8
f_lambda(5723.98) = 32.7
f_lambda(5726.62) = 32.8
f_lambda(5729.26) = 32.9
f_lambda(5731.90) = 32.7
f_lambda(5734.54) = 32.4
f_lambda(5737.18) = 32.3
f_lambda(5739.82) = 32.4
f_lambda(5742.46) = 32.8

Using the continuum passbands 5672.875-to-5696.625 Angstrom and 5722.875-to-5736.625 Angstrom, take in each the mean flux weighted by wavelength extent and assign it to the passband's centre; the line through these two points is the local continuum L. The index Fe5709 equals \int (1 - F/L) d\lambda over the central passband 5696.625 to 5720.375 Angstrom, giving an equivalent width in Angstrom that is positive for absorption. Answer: 0.80 Angstrom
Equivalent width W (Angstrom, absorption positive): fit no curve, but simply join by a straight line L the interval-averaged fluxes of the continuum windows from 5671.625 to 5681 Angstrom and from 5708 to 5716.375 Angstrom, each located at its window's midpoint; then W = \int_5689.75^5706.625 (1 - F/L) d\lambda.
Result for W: -0.1 Angstrom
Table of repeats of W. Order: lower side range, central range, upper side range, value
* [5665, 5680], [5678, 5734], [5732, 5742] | 0.6 Angstrom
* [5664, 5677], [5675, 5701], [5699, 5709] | -0.6 Angstrom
